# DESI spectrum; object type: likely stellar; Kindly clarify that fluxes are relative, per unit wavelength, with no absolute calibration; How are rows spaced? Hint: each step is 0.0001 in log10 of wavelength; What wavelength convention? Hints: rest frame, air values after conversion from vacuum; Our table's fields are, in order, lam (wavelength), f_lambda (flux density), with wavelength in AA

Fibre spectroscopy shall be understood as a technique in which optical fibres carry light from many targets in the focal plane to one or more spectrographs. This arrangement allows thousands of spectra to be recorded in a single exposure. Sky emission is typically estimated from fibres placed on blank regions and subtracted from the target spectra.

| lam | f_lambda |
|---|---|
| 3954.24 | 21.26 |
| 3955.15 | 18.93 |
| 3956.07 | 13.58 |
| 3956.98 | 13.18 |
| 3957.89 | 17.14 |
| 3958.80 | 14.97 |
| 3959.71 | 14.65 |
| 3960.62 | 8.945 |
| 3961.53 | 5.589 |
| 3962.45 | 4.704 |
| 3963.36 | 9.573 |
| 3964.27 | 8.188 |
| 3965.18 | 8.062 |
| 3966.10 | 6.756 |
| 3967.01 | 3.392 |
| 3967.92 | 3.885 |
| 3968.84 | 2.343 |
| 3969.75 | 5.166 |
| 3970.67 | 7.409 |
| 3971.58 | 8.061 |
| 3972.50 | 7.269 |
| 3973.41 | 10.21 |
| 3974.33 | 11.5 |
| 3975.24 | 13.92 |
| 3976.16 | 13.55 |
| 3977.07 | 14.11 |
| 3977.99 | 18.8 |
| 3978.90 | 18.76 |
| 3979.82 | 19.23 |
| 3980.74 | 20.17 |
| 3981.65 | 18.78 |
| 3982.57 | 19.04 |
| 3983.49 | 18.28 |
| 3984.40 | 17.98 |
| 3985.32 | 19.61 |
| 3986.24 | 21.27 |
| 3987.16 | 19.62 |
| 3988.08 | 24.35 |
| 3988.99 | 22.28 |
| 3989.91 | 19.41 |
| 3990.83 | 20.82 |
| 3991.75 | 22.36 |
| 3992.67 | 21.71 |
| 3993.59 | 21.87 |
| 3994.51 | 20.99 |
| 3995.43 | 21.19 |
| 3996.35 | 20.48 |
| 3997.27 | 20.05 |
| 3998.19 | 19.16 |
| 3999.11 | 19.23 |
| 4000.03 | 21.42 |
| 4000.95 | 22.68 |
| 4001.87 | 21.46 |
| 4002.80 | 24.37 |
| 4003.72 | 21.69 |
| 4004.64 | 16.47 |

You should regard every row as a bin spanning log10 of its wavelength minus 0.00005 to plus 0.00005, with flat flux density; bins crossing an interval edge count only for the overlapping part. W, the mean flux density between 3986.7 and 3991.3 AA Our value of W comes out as 21.3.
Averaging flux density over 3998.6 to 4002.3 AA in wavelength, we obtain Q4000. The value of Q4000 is 21.2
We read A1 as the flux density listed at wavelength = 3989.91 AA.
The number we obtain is 19.41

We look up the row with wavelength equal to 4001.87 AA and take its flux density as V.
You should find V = 21.46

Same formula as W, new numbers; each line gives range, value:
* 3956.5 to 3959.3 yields 15.1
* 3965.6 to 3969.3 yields 4.13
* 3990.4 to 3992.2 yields 21.6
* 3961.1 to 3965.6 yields 7.23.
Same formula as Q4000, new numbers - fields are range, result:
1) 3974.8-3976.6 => 13.7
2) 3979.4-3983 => 19.3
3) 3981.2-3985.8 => 18.7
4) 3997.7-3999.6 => 19.3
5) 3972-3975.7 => 10.7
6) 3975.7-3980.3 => 16.9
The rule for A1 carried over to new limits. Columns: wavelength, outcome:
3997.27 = 20.05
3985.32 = 19.61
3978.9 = 18.76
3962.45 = 4.704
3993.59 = 21.87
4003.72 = 21.69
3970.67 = 7.409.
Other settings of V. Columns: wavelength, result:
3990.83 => 20.82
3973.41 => 10.21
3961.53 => 5.589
